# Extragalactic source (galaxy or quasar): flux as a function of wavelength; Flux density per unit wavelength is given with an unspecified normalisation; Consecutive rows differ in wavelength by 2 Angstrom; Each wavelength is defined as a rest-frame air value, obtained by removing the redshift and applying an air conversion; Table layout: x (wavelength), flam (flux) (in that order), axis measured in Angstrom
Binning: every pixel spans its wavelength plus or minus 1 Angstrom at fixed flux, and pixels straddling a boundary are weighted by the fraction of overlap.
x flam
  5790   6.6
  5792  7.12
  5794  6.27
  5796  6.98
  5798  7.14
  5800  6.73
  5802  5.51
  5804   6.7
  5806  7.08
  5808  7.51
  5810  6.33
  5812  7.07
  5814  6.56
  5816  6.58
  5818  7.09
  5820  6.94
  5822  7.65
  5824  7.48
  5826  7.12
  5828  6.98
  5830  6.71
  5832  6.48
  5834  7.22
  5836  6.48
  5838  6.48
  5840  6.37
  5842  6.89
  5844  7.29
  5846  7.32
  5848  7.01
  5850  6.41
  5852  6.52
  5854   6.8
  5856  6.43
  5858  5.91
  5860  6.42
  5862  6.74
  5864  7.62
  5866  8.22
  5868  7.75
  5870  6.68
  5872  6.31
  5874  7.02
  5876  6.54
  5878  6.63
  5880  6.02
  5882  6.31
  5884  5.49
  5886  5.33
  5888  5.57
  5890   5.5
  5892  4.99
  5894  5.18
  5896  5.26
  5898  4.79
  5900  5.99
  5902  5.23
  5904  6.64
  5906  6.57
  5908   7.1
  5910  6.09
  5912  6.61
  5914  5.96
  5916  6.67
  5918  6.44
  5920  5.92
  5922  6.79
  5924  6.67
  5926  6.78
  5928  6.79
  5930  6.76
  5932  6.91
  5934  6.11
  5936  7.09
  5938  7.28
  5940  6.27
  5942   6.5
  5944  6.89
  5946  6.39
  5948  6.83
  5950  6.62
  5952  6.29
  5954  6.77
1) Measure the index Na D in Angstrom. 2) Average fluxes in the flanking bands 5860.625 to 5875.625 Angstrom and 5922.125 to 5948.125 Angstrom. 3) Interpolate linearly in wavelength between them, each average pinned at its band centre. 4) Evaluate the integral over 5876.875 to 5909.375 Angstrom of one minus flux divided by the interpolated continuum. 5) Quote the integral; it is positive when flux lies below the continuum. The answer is 5.53 Angstrom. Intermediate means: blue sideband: 7.14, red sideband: 6.71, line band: 5.79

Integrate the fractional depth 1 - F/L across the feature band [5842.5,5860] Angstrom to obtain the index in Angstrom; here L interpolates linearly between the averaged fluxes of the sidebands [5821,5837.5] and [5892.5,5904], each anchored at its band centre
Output -0.6 Angstrom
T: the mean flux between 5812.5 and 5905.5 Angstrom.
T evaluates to 6.5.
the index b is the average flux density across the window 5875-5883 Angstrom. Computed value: 6.37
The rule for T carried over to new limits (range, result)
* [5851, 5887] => 6.6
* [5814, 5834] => 6.99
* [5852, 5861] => 6.4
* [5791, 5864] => 6.8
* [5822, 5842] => 6.86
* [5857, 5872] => 7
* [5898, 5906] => 5.88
